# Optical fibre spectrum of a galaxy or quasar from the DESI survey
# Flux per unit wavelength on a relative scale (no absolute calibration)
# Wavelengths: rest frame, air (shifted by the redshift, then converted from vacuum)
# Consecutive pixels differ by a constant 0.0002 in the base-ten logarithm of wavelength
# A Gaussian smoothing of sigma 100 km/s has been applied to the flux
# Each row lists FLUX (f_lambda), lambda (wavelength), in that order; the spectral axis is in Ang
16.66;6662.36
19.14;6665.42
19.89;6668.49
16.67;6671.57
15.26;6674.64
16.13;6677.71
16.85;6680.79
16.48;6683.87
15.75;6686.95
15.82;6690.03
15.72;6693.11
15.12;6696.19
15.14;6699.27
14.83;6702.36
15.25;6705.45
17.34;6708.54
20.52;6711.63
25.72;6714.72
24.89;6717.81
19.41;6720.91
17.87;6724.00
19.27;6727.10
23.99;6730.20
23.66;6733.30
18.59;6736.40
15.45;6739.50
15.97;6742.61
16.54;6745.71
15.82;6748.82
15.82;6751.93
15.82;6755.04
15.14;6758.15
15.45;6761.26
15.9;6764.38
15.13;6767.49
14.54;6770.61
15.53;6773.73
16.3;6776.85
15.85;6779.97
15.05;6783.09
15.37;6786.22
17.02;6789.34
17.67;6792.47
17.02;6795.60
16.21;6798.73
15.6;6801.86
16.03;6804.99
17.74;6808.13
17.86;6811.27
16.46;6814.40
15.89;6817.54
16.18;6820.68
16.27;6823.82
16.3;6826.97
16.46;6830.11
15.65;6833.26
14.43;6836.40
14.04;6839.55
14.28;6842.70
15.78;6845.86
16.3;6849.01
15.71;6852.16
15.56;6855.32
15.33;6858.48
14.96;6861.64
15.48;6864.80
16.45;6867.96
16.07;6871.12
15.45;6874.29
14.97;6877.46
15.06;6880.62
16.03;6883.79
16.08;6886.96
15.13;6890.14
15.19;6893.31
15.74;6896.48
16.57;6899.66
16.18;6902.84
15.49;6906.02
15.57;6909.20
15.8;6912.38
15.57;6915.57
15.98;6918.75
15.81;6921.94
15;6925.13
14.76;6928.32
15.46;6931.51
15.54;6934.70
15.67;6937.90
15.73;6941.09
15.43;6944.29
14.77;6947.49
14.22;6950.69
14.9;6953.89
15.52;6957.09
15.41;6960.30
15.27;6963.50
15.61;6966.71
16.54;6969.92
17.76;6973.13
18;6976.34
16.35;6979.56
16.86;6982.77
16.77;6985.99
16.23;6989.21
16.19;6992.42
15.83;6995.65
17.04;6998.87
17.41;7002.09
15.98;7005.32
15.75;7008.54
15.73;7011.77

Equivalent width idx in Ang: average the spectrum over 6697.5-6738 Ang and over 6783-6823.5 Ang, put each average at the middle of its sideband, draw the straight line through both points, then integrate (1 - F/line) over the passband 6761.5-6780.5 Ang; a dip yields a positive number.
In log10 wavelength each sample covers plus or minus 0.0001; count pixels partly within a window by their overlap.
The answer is 2.35 Ang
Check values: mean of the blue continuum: 19.7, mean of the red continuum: 16.5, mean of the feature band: 15.5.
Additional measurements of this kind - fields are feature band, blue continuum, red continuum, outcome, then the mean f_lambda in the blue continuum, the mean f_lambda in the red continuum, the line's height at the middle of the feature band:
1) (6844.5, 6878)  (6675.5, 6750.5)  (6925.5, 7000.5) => 2.2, 18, 15.9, 16.7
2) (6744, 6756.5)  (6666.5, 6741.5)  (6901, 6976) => 1.2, 18.1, 15.6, 17.6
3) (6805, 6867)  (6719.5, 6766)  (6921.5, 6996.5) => 3.8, 17.6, 15.8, 16.9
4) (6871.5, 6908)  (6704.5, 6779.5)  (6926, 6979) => 1.5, 17.9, 15.7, 16.3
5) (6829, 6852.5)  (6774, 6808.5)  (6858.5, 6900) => 0.9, 16.3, 15.6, 15.9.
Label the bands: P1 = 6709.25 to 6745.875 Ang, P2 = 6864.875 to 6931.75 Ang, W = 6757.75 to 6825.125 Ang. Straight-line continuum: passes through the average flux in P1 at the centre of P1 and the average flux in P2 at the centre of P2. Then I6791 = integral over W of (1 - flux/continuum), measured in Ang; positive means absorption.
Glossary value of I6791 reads 8.6 Ang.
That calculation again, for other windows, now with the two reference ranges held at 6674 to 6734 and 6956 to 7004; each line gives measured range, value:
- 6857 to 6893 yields 3.35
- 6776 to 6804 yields 2.29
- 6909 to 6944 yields 2.65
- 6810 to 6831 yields 1.21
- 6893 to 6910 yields 1.12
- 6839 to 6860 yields 2.36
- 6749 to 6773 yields 3.27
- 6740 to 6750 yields 1.06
